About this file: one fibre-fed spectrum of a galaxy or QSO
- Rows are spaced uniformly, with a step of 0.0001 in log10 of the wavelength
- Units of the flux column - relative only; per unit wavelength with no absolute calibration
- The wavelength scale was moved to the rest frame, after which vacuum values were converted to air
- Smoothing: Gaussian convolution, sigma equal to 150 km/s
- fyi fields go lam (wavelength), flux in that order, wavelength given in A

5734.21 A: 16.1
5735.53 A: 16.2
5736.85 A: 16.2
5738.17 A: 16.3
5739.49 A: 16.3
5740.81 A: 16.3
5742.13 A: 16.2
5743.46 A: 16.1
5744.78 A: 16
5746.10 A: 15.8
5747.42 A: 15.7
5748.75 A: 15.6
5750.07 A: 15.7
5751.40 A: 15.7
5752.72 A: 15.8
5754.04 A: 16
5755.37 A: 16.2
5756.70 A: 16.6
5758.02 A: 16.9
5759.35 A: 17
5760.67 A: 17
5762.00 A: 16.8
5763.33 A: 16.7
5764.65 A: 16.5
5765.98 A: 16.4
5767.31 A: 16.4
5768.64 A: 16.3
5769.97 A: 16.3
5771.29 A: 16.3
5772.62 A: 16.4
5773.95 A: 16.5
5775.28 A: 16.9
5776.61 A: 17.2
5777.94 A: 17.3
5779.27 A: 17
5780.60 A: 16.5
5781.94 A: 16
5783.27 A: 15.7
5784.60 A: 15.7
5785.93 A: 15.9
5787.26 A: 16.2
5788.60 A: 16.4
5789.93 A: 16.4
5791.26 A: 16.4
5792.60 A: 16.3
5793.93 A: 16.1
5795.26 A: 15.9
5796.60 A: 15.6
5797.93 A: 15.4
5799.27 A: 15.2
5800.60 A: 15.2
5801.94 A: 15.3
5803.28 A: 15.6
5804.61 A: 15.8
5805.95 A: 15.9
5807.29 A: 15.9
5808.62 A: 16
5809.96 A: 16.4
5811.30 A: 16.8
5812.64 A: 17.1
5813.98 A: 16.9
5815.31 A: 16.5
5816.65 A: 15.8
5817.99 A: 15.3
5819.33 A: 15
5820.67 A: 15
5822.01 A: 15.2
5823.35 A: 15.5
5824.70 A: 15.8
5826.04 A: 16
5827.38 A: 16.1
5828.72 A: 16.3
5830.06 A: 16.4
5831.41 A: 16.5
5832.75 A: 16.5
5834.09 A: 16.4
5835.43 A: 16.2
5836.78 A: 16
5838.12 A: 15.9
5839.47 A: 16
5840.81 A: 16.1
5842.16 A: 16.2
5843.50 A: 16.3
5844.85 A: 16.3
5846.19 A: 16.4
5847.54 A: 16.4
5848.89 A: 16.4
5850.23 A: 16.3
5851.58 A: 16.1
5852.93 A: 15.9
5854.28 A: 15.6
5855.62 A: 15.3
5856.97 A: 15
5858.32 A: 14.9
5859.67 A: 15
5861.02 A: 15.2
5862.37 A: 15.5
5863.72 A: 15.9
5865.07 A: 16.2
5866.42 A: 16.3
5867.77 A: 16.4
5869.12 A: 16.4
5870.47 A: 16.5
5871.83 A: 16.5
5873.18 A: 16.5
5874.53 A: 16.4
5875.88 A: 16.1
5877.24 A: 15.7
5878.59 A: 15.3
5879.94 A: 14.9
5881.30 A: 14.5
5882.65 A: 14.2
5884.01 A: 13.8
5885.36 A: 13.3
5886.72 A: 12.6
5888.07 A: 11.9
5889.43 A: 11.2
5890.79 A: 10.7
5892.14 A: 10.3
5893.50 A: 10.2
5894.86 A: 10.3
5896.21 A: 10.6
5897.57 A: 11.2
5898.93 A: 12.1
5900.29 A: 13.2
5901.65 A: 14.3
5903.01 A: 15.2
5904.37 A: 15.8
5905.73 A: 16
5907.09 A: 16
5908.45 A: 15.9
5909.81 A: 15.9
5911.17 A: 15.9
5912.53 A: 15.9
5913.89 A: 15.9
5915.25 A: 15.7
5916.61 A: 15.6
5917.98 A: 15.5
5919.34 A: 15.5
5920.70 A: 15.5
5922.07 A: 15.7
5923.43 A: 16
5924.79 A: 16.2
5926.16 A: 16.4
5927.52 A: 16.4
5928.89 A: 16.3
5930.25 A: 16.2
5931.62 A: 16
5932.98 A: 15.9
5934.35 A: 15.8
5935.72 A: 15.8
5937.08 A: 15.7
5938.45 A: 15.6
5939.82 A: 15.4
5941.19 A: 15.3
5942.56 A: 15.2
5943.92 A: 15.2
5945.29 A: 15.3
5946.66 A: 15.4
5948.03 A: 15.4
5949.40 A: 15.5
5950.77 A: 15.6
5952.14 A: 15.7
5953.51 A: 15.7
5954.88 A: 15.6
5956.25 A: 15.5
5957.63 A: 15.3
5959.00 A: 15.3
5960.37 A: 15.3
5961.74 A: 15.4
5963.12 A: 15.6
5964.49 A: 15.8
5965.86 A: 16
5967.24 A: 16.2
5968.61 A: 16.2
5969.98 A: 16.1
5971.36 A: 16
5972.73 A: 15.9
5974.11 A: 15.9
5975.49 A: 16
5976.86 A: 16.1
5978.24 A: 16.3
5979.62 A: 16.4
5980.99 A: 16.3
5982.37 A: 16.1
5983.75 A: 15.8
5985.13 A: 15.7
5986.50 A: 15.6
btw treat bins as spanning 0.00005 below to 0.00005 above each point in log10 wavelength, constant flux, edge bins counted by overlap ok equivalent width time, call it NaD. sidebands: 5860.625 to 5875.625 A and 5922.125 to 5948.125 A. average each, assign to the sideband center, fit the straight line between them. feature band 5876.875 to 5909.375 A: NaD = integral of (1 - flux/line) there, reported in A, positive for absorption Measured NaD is 5.5 A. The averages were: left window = 16.2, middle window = 13.3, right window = 15.8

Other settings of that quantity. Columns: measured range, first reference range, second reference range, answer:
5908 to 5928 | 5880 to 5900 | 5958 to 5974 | -3.65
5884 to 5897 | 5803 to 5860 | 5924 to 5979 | 3.69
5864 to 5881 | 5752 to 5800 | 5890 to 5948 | -0.81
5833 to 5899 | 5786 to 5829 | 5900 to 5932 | 4.11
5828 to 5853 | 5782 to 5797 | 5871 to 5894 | -2.40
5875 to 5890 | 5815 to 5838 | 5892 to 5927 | 1.00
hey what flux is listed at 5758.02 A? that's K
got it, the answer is 16.9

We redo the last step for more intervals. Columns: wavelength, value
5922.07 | 15.7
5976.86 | 16.1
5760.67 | 17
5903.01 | 15.2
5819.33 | 15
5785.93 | 15.9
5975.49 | 16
